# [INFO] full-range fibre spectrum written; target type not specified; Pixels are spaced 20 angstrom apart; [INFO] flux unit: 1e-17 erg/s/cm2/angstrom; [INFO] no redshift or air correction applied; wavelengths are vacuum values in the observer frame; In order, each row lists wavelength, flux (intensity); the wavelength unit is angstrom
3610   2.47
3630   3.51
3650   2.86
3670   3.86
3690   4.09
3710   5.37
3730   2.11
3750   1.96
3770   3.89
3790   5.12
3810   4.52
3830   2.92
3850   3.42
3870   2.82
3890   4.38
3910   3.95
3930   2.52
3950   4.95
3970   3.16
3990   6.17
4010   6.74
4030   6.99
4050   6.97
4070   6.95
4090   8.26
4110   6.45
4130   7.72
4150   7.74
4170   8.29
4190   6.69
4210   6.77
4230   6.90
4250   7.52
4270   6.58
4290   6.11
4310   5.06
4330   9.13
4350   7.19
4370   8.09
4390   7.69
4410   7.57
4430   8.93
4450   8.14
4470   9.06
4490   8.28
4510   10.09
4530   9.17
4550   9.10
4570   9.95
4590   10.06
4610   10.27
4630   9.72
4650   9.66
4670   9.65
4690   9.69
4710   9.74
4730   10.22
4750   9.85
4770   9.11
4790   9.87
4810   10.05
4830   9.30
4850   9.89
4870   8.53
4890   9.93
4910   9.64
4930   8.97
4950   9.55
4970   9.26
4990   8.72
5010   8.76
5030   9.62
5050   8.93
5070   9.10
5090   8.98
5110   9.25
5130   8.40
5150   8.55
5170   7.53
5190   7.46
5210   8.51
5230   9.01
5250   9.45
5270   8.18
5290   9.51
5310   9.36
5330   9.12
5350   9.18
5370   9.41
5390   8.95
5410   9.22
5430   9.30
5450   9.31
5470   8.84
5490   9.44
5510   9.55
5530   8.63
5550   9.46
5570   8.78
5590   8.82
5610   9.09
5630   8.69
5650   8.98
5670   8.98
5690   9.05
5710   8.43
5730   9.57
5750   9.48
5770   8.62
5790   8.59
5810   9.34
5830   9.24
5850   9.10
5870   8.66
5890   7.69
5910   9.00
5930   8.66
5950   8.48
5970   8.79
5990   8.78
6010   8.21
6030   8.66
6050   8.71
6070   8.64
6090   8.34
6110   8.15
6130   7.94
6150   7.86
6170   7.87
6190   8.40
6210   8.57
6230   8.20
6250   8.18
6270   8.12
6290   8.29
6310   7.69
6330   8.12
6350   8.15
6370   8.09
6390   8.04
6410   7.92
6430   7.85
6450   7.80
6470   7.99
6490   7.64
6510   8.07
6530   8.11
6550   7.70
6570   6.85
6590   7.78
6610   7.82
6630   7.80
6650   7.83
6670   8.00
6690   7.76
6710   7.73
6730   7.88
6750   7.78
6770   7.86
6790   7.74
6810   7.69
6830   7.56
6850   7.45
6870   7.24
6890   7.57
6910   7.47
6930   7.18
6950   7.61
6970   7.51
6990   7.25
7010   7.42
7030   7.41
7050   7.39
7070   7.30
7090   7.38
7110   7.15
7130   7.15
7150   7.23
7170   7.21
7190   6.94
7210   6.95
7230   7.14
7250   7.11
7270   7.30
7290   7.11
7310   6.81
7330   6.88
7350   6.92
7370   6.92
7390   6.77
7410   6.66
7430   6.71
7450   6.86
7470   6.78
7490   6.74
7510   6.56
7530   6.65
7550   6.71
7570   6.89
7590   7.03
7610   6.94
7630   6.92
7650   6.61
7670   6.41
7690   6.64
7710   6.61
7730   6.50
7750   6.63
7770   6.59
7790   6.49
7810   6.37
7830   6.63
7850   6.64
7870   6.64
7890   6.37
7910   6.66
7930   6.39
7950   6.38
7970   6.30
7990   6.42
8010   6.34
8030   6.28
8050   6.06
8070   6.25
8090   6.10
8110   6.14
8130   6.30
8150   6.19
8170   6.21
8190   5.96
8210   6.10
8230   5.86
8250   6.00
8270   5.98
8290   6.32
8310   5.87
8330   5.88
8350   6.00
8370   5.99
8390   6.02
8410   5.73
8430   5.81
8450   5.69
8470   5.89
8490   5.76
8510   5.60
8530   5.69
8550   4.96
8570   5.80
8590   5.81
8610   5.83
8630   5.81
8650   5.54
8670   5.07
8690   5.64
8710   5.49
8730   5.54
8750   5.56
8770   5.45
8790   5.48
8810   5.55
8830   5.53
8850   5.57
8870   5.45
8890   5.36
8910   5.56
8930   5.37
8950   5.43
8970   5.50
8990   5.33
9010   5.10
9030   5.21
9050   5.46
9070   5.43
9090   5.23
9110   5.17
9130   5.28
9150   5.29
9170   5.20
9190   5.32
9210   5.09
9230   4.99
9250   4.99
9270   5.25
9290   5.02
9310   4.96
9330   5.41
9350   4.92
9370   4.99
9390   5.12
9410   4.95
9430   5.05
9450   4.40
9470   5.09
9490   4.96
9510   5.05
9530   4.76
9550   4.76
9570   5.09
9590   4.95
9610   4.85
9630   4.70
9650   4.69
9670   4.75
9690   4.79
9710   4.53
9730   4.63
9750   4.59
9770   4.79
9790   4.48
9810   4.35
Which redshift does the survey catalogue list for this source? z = 0.000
